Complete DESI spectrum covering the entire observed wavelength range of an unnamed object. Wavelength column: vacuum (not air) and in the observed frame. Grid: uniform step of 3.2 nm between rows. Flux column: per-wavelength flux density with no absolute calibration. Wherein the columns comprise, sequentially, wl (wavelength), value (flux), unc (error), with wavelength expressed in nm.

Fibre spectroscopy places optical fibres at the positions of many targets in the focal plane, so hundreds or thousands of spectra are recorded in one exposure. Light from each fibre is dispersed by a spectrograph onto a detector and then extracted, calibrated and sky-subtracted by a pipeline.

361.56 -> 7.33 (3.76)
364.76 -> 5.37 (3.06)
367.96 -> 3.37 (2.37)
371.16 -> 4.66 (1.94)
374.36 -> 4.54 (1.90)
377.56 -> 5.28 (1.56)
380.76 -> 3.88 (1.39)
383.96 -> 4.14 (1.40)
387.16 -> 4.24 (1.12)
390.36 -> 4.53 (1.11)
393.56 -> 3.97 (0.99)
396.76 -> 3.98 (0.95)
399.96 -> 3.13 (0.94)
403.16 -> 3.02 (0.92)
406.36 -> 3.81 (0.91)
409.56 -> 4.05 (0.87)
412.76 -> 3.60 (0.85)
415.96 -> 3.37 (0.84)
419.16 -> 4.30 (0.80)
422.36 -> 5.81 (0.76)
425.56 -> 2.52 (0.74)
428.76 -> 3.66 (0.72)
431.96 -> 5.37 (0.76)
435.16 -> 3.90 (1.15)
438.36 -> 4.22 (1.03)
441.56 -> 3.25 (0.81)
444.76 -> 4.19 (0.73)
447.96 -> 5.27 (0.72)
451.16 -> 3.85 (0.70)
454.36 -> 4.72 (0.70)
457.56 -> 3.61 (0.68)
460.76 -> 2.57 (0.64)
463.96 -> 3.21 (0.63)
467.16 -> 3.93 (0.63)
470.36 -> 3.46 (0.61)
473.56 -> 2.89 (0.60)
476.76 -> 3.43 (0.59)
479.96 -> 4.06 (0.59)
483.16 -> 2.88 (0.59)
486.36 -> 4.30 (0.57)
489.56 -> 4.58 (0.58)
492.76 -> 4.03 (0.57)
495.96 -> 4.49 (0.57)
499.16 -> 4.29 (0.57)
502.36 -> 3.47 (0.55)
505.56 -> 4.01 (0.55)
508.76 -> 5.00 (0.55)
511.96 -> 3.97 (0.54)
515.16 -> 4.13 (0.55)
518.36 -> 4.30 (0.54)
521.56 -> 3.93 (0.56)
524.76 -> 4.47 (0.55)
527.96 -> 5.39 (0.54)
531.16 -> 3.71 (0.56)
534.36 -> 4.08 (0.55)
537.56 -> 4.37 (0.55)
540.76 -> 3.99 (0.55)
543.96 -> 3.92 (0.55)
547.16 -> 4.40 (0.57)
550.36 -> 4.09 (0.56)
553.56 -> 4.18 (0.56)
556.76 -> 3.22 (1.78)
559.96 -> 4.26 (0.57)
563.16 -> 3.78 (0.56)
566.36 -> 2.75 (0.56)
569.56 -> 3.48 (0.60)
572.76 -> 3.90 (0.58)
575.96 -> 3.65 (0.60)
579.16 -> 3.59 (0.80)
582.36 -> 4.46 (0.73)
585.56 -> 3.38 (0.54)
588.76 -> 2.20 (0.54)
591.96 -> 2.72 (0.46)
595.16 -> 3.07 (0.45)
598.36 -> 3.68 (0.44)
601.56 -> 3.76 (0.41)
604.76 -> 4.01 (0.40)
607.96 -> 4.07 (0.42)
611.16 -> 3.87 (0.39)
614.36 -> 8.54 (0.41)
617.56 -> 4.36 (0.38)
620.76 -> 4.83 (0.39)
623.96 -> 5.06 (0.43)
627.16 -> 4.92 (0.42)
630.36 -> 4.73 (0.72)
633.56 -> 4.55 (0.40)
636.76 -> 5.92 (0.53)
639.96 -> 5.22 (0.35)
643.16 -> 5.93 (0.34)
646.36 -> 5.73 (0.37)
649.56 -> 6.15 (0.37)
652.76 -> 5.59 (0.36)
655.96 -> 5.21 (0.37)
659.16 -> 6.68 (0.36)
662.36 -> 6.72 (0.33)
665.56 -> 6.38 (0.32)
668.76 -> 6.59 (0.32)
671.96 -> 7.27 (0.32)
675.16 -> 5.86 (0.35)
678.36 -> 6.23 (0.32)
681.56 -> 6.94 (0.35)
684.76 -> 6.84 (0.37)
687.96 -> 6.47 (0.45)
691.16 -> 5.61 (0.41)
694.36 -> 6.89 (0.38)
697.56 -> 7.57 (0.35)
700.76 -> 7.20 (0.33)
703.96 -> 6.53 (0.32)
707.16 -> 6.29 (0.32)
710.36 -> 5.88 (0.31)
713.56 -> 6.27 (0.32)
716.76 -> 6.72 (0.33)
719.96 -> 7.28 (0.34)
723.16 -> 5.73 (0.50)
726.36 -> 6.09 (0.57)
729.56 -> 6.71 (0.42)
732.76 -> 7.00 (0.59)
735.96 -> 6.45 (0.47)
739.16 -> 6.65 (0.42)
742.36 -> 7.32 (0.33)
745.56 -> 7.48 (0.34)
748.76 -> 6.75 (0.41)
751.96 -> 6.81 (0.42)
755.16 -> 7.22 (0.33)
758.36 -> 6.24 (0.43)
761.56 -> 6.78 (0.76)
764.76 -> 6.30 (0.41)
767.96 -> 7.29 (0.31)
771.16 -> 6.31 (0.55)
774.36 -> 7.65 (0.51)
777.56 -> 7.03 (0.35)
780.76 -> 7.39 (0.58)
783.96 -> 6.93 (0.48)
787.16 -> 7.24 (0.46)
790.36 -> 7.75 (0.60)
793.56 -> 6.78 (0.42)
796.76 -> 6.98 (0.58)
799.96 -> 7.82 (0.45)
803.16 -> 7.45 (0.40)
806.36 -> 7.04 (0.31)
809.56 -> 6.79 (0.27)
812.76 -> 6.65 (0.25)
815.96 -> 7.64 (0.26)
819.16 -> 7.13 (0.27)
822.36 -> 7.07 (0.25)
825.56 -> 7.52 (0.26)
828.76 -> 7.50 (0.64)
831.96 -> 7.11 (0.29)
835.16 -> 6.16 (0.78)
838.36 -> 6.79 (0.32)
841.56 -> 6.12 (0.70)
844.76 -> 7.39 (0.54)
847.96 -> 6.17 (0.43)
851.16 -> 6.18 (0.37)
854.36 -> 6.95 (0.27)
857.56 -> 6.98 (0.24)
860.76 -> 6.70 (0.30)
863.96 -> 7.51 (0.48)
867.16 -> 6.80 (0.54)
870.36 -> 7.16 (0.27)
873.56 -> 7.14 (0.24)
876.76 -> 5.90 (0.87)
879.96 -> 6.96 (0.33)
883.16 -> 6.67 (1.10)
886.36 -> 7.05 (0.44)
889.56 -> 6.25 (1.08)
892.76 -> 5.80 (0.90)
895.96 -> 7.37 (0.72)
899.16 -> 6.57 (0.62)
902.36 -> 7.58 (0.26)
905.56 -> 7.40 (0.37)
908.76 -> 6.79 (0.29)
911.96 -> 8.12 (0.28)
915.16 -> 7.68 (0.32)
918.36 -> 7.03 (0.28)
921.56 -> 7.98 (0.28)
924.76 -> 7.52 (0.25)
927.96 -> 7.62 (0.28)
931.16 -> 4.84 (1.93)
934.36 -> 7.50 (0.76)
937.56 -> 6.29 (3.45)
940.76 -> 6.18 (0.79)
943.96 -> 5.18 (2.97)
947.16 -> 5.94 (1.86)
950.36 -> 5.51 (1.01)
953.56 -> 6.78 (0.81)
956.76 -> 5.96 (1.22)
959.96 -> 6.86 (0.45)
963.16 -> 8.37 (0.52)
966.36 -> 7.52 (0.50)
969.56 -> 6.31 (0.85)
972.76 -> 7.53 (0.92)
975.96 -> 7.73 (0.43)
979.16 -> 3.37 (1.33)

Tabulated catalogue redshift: 0.65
